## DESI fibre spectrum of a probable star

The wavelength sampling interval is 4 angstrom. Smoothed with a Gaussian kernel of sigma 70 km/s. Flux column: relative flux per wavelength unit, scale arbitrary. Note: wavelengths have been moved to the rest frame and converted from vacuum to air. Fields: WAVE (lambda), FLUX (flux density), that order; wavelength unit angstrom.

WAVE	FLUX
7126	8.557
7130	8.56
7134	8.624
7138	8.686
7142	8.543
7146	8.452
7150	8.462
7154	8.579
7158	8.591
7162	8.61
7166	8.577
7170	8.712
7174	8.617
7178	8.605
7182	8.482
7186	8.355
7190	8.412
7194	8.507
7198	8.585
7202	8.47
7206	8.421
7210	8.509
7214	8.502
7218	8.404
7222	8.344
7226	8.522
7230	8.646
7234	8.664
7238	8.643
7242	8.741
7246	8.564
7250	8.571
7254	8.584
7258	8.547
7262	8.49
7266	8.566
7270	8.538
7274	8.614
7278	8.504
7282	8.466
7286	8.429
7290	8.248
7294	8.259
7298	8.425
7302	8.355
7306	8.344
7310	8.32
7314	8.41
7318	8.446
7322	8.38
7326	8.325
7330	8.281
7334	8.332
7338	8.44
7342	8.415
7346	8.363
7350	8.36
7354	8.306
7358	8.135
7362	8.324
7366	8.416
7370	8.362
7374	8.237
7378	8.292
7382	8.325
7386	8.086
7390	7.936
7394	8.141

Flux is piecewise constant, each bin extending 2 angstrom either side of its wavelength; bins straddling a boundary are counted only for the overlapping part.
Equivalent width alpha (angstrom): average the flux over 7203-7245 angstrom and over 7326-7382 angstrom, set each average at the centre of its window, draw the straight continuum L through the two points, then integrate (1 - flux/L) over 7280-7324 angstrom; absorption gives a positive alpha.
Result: 0.2 angstrom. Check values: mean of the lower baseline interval 8.54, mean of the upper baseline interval 8.33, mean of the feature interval 8.37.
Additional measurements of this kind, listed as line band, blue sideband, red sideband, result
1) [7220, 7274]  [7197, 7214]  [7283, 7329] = -0.9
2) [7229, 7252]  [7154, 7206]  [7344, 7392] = -0.5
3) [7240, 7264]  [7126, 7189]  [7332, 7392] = -0.4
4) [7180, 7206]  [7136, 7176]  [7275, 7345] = 0.2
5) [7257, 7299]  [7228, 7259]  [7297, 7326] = 0.2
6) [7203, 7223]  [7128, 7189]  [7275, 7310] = 0.1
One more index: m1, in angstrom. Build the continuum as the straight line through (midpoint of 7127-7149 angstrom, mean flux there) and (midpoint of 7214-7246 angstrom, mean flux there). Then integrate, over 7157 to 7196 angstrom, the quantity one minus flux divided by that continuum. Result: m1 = 0.1 angstrom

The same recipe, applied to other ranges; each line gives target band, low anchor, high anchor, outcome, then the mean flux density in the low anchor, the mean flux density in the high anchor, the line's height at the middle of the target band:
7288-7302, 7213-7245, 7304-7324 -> 0.2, 8.56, 8.38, 8.42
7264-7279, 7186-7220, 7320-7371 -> -0.3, 8.47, 8.34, 8.41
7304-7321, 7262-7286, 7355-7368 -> 0.1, 8.52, 8.29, 8.42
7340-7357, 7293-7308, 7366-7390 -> -0.1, 8.35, 8.25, 8.29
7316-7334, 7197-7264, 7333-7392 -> 0.0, 8.54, 8.29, 8.36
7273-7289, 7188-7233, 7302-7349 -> -0.1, 8.49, 8.37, 8.41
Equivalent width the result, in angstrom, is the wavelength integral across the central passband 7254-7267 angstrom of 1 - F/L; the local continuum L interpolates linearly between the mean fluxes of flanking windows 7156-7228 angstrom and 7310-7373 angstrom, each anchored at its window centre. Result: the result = -0.16 angstrom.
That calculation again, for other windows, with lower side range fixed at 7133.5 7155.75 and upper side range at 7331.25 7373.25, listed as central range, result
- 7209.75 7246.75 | -0.4 angstrom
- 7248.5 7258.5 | -0.2 angstrom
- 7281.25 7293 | 0.1 angstrom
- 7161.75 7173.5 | -0.1 angstrom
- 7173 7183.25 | -0.1 angstrom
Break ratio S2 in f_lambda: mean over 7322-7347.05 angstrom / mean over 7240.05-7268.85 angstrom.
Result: 1.0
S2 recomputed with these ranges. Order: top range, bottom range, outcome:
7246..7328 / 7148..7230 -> 0.99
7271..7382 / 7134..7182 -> 0.97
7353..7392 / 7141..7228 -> 0.97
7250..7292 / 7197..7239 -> 1.00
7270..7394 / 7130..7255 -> 0.98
